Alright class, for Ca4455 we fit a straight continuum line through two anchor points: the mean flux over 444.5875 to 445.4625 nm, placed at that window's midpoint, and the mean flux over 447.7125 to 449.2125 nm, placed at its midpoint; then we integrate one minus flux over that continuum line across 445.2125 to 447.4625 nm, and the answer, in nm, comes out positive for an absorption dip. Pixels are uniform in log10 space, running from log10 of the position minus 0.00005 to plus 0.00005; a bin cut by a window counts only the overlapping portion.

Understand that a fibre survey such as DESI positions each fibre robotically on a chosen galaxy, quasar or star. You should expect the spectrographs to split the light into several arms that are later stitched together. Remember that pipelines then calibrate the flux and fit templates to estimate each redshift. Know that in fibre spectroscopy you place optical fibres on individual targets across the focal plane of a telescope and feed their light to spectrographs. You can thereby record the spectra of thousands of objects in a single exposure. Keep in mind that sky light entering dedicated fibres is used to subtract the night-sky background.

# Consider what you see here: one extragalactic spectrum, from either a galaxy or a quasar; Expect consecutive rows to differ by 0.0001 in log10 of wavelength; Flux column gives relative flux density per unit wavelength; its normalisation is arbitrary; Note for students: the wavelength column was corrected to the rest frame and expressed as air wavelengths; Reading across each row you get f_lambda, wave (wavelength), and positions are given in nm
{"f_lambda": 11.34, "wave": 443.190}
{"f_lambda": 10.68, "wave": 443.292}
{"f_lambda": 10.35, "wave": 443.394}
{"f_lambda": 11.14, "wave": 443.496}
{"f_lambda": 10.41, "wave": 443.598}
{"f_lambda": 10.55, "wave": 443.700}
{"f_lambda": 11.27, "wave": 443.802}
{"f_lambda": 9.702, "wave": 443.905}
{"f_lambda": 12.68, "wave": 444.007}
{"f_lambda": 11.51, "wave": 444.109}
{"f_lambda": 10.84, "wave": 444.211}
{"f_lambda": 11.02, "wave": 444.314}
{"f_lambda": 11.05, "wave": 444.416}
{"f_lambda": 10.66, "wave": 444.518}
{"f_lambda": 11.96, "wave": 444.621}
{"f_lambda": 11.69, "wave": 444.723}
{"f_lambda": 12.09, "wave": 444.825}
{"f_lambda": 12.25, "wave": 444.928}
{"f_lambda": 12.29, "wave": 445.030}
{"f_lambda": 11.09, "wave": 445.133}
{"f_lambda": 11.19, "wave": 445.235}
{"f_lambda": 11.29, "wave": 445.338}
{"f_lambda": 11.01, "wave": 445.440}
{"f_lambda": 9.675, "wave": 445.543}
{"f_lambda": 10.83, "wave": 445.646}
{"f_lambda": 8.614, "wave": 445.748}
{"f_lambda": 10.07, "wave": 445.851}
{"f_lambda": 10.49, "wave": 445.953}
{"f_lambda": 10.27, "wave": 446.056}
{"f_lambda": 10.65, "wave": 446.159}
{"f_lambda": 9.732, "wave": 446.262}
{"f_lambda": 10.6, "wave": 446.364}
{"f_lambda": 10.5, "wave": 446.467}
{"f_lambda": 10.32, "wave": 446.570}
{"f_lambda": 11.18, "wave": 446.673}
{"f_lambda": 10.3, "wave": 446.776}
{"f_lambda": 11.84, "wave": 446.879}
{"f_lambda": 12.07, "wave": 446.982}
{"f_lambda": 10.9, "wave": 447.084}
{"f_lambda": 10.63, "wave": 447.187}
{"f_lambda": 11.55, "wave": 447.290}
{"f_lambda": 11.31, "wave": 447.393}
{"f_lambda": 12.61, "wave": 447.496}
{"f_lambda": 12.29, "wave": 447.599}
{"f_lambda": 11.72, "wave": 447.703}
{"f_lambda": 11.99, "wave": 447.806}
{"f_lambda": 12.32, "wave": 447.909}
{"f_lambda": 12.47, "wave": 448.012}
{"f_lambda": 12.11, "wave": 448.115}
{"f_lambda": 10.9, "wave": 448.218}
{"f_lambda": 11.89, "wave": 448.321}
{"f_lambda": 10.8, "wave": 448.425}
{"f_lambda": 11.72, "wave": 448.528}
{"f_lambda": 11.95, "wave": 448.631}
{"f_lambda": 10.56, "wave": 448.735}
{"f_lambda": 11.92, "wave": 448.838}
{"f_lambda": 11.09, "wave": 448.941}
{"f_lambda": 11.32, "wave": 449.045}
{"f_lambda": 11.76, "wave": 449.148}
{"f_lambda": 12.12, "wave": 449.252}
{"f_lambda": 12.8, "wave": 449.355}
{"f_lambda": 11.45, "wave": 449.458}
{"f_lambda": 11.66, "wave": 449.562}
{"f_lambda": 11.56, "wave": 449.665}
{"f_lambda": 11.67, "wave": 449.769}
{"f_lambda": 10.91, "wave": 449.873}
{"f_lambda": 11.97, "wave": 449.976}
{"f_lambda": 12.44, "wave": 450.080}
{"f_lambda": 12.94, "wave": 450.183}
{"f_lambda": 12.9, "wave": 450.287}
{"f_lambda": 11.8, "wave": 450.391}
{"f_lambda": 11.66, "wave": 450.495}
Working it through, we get 0.19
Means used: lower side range 11.7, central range 10.7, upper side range 11.6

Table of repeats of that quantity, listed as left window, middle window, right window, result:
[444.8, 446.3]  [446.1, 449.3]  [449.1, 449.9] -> -0.02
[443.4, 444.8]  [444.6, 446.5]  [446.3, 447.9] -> 0.06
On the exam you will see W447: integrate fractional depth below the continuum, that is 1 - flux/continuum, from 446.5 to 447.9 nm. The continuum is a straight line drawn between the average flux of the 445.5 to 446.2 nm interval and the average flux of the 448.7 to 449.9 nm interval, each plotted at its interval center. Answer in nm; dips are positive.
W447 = -0.102 nm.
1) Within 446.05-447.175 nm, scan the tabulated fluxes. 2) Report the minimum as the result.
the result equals 9.732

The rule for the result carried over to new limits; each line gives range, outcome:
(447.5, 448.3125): 10.9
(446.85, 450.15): 10.56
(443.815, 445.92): 8.614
